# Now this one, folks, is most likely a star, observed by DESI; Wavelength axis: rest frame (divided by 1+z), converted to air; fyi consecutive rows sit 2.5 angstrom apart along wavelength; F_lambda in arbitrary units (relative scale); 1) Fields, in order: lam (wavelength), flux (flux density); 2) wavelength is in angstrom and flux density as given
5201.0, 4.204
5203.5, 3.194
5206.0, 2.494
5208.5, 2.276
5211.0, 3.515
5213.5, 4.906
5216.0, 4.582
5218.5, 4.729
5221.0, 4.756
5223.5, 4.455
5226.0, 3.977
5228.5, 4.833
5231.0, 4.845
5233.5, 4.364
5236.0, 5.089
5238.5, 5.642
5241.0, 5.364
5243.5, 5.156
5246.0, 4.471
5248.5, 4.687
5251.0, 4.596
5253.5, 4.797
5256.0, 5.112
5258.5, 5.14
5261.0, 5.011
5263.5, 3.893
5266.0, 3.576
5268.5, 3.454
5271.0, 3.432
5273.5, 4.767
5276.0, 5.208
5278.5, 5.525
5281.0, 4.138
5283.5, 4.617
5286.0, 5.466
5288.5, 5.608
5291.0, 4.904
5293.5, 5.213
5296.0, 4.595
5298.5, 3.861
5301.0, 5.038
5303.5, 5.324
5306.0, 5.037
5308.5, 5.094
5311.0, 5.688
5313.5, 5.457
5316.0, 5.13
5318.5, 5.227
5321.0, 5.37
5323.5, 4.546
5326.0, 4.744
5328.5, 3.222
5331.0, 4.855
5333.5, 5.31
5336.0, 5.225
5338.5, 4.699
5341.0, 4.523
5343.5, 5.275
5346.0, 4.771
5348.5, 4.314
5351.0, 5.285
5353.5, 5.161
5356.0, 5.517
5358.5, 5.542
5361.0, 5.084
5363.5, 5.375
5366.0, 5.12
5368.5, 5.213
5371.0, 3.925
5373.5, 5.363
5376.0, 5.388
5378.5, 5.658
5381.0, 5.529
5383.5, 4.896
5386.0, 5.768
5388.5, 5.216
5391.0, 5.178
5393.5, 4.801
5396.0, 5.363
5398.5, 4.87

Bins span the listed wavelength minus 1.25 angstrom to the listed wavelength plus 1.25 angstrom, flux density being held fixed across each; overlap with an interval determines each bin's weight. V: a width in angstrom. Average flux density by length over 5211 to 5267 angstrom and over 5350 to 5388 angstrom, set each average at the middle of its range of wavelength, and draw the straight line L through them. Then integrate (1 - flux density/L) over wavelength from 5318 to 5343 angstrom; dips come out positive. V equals 1.56 angstrom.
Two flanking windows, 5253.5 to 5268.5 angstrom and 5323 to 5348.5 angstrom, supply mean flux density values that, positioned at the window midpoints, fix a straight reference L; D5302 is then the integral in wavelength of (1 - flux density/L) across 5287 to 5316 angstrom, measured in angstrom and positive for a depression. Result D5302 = -3.0 angstrom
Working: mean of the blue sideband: 4.48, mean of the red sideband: 4.7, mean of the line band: 5.08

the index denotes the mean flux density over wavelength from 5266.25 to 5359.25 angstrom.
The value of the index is 4.88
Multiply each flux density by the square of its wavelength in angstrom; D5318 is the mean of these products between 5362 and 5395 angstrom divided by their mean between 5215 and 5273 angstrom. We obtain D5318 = 1.18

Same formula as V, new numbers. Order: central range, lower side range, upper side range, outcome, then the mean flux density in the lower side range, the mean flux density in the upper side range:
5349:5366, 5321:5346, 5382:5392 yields -1.0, 4.75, 5.27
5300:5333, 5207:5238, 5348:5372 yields -0.9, 4.38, 5.09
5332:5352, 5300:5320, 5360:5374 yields 0.7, 5.25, 4.99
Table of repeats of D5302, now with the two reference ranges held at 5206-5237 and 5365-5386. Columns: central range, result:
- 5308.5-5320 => -1.26 angstrom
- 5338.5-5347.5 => 0.30 angstrom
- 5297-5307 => -0.12 angstrom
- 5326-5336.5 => 0.63 angstrom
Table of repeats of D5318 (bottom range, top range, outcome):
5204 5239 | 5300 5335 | 1.22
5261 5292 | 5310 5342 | 1.10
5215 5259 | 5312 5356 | 1.06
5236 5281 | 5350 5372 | 1.14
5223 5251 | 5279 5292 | 1.06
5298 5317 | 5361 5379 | 1.02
